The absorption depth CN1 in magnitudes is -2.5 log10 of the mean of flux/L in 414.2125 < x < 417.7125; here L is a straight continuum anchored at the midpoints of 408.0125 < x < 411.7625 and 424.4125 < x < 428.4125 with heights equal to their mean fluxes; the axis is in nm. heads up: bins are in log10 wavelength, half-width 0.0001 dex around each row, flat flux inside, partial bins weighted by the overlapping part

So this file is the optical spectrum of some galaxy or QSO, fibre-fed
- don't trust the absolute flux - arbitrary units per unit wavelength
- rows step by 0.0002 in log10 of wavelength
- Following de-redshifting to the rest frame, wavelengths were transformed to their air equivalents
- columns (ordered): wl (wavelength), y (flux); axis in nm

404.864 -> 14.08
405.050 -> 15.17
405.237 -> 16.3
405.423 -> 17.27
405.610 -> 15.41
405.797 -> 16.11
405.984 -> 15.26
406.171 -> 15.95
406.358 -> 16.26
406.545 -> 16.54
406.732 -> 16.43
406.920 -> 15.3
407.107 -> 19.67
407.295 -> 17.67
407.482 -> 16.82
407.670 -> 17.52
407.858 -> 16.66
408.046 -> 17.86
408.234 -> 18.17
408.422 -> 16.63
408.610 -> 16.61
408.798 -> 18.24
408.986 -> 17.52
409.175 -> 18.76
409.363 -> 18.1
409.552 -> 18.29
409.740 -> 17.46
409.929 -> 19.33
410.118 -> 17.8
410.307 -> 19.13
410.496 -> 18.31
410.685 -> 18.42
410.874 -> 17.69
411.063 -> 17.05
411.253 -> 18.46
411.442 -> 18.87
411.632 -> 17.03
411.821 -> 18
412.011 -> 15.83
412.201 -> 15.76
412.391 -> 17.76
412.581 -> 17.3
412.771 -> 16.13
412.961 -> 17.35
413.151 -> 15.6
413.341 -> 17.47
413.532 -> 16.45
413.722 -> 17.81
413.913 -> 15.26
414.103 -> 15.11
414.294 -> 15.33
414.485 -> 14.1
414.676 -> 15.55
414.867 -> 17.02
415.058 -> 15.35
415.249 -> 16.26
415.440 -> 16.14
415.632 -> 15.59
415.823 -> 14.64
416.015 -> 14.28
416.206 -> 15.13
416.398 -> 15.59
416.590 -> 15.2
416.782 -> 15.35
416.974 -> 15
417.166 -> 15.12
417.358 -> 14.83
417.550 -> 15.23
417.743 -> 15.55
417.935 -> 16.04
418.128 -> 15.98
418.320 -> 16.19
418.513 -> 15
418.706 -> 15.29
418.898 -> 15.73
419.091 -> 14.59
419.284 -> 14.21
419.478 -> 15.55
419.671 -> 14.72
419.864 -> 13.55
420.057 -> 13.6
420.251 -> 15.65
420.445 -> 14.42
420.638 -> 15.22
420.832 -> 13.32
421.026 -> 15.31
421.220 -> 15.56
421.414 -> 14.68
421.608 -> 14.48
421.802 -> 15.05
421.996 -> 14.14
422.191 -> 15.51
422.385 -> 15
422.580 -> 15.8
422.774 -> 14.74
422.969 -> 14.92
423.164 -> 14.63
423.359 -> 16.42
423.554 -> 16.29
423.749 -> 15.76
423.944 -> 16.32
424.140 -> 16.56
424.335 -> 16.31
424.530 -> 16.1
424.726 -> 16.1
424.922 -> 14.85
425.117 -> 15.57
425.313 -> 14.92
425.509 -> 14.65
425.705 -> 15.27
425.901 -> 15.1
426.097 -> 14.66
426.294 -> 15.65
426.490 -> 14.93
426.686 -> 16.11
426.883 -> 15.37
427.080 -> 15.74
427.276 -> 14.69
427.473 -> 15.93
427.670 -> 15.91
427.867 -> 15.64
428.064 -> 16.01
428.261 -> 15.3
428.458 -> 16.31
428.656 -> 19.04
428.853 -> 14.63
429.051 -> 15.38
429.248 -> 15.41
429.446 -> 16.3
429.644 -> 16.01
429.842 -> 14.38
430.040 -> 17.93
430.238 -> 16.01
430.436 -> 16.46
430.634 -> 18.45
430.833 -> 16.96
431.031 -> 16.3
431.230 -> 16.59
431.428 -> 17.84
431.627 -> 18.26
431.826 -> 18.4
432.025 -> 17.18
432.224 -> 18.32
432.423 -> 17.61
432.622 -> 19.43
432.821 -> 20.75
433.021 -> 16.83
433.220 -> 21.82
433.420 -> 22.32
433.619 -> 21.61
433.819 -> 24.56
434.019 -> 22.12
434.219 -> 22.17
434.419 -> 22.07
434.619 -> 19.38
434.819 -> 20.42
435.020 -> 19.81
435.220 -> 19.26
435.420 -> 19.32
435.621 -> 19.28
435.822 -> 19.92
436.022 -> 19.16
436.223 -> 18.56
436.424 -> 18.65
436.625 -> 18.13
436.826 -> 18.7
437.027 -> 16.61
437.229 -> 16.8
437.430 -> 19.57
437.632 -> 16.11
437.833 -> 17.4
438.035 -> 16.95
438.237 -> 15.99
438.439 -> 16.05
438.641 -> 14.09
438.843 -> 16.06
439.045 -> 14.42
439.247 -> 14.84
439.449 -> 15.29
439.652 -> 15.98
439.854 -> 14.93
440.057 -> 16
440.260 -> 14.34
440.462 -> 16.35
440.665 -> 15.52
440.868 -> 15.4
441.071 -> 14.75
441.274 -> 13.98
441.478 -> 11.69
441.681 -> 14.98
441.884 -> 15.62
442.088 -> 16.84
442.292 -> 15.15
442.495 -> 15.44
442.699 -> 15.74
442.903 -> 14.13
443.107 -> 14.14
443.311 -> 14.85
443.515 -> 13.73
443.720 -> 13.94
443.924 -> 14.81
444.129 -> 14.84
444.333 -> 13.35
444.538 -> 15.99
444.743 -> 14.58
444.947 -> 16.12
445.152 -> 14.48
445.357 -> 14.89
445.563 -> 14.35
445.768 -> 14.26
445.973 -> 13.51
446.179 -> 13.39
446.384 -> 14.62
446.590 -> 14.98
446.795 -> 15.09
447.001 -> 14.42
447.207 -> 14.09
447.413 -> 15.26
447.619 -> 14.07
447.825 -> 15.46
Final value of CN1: 0.12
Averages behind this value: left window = 18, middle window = 15.3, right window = 15.4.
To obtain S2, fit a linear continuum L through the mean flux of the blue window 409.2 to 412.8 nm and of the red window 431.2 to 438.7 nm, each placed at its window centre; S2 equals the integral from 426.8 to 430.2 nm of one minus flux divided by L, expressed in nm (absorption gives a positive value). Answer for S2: 0.50 nm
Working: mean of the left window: 17.8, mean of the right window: 18.9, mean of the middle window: 15.9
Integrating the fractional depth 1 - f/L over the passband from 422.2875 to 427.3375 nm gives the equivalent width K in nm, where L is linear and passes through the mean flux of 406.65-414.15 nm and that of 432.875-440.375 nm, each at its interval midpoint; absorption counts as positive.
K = 0.67 nm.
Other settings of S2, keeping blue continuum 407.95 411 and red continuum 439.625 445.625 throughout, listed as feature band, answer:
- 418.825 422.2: 0.45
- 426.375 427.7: 0.07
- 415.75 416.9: 0.15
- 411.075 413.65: 0.10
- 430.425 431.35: -0.06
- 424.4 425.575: 0.08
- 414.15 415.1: 0.11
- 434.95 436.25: -0.32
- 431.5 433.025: -0.25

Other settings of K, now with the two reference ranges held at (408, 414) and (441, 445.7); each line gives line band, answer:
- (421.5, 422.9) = 0.134 nm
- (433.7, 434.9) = -0.489 nm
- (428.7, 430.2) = 0.006 nm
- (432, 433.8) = -0.491 nm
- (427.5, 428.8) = -0.021 nm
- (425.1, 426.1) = 0.076 nm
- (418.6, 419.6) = 0.104 nm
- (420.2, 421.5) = 0.141 nm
